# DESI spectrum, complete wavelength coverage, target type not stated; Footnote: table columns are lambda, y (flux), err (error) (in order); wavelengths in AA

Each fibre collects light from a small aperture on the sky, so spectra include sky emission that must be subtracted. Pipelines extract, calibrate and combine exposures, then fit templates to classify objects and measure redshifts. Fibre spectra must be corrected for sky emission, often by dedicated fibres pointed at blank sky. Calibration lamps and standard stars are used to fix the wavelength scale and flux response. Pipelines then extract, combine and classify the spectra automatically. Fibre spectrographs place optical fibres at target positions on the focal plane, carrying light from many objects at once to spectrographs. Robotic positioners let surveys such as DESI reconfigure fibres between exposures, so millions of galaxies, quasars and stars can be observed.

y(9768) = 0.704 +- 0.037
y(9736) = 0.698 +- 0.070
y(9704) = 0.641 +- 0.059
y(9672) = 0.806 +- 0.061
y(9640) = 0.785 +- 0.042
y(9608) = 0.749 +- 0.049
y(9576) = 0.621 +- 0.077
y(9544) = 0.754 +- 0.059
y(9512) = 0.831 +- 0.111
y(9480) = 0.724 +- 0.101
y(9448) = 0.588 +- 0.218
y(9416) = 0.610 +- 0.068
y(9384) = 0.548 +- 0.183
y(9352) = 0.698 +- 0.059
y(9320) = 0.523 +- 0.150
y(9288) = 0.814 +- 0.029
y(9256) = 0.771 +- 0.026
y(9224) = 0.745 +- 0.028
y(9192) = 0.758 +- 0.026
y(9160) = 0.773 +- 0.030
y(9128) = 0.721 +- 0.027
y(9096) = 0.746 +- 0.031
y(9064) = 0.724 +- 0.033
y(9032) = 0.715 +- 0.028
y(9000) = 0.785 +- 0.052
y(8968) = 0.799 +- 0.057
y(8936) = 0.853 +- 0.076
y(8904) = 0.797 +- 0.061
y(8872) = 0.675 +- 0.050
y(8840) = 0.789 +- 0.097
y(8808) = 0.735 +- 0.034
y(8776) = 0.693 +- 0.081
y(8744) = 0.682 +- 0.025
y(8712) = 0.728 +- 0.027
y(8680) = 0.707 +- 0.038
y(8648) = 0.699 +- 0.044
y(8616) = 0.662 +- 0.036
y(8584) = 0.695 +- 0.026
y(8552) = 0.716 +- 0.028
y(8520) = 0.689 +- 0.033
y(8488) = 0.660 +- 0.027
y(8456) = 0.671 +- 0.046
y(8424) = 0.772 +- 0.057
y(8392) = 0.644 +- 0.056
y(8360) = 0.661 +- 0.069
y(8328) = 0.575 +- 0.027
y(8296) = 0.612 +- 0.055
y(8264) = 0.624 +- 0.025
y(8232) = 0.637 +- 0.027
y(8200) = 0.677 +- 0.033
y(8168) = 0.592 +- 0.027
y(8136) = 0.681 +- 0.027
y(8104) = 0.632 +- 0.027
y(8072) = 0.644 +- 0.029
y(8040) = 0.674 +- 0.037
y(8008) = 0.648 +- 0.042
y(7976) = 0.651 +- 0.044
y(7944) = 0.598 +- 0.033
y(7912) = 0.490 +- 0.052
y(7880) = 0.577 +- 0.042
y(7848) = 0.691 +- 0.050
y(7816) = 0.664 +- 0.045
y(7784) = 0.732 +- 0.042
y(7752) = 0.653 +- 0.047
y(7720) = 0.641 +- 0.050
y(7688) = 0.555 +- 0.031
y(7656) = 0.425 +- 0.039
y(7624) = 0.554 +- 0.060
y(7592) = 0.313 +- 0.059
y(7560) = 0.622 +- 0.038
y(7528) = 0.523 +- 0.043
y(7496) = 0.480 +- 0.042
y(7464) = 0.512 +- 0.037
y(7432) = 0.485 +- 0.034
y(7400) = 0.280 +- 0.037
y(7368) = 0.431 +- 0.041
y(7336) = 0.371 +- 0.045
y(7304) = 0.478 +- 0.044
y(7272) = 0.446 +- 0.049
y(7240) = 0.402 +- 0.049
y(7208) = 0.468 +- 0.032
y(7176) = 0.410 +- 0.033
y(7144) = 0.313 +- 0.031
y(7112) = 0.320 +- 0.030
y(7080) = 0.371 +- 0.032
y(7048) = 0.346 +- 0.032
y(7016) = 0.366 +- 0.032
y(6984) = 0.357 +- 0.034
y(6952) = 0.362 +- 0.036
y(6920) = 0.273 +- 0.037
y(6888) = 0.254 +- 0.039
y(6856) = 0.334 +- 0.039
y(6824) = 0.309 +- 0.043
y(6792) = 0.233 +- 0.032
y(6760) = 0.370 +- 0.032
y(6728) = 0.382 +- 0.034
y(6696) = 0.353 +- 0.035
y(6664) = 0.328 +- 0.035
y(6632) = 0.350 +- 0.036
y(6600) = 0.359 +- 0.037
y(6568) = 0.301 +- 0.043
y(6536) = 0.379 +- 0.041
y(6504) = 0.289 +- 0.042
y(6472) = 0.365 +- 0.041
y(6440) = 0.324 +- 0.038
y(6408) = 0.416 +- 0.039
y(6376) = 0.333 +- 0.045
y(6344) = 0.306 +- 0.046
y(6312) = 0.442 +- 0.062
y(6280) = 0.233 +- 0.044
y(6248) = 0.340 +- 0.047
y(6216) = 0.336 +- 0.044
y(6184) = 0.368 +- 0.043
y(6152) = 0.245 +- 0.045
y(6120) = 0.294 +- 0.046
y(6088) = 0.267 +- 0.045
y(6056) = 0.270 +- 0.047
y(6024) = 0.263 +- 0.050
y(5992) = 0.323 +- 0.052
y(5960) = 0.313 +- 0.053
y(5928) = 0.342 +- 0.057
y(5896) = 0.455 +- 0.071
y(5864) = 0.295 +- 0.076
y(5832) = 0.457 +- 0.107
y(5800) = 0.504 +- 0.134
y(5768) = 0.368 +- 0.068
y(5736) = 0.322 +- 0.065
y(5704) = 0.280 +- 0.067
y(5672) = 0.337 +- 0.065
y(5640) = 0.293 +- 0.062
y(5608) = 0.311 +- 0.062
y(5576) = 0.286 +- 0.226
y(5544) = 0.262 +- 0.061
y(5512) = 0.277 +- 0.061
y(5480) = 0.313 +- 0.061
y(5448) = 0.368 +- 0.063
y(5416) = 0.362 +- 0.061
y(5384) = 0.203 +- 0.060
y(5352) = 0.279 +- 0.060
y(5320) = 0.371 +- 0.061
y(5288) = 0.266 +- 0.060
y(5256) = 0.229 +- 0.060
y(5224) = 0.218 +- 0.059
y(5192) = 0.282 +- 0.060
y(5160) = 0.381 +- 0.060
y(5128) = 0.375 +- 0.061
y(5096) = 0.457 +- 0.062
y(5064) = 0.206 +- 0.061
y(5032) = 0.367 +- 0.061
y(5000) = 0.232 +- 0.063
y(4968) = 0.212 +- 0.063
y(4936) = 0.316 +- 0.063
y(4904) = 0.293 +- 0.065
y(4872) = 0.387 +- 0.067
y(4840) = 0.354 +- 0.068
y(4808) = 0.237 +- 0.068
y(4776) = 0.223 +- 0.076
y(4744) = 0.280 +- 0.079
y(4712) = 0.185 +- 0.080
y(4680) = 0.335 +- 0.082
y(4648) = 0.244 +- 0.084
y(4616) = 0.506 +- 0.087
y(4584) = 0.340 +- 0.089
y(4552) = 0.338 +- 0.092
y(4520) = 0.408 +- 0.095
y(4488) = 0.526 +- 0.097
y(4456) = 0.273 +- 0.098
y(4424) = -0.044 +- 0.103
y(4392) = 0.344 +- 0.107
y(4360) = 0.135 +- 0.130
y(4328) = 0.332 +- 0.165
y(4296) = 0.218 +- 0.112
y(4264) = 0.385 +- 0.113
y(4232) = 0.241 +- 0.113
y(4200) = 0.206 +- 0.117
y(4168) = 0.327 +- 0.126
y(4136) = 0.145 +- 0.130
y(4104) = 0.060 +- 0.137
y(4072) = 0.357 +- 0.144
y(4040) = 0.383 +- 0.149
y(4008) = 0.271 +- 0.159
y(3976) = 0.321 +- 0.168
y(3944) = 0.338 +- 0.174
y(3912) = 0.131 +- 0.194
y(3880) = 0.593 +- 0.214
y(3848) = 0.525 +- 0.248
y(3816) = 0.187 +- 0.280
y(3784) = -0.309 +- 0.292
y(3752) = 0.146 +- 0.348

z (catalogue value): 0.93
